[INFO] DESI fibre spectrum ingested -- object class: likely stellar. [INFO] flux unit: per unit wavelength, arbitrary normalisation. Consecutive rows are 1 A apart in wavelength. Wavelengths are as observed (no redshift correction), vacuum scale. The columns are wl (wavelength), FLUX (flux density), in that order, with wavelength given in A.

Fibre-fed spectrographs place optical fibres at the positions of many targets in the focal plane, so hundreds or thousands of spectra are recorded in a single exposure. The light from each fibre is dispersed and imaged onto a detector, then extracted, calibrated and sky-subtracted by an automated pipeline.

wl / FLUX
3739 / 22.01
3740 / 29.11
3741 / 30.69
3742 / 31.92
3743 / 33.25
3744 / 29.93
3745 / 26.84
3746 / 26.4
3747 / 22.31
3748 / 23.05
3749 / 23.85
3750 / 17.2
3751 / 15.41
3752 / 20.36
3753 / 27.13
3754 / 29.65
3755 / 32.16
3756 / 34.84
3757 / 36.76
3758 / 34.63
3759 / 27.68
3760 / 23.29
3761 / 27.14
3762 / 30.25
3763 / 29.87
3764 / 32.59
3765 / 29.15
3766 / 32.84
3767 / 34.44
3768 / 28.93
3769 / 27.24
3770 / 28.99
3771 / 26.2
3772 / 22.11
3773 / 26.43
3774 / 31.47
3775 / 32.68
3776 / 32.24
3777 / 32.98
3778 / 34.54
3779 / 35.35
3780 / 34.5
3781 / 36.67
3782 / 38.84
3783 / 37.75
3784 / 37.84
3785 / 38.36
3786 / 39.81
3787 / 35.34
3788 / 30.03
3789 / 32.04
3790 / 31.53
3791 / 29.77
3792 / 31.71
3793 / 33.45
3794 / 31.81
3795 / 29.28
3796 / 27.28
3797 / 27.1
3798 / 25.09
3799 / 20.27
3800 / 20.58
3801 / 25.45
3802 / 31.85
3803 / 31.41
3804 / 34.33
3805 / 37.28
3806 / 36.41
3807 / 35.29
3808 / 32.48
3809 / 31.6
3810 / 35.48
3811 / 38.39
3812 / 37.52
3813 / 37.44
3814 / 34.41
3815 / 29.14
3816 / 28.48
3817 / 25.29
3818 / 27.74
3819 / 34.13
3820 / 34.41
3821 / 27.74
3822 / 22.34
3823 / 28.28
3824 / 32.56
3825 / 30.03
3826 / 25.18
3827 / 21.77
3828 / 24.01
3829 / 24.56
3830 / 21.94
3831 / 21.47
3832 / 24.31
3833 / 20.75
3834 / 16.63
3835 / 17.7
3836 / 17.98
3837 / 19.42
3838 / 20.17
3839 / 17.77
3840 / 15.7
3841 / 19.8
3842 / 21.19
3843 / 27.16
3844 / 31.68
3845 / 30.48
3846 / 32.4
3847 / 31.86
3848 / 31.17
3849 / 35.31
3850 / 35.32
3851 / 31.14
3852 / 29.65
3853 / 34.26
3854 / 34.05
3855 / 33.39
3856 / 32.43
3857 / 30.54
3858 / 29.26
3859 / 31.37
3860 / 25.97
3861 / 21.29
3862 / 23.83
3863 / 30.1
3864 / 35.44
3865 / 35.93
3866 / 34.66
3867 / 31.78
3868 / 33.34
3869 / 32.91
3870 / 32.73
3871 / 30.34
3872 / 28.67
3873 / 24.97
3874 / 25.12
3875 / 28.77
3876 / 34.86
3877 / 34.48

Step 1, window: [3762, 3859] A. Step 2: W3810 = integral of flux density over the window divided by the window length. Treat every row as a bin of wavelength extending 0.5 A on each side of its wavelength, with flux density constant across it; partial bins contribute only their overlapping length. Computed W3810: 29.7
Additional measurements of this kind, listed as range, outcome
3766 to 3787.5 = 33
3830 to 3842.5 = 19.5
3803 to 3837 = 28.6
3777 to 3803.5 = 31.9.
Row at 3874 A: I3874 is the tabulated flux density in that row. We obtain 25.12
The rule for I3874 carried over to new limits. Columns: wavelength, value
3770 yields 28.99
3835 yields 17.7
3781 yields 36.67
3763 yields 29.87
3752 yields 20.36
